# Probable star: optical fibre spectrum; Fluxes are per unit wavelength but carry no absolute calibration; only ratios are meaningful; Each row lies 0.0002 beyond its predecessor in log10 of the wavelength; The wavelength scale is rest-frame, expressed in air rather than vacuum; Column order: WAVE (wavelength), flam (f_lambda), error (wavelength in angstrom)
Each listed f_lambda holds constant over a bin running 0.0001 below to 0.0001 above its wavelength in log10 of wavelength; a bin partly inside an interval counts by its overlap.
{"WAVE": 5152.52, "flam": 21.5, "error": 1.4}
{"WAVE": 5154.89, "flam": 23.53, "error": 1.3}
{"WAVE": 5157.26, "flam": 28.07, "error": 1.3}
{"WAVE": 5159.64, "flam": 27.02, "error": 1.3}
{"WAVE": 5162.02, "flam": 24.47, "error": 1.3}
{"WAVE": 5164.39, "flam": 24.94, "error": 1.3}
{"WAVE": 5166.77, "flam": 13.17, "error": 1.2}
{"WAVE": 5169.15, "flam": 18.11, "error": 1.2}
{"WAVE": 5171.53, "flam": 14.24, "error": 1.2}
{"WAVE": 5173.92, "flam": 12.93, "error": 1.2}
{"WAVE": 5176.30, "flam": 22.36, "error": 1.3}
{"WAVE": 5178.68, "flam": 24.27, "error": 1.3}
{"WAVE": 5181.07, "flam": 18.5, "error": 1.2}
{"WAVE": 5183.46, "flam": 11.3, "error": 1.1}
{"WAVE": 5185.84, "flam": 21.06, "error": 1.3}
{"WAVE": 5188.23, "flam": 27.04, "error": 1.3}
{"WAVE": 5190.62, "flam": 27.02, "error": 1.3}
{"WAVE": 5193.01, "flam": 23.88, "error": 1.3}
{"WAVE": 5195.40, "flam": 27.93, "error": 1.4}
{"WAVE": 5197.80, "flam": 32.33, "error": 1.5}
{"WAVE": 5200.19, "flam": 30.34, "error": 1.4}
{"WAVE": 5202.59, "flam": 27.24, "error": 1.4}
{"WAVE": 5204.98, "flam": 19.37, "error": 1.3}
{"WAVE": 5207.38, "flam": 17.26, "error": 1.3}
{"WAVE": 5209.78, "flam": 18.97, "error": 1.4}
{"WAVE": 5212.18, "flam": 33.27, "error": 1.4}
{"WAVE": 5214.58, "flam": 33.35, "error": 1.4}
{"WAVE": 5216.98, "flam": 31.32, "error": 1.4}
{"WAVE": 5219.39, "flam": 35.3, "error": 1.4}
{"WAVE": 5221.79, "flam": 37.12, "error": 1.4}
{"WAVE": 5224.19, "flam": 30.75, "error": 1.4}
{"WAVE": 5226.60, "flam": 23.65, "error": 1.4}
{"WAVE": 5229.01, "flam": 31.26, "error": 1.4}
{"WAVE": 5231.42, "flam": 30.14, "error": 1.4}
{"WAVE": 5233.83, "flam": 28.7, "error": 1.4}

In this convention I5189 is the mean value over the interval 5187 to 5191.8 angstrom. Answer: 27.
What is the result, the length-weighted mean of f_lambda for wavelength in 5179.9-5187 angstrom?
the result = 16.9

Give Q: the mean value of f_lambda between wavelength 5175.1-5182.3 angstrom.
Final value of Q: 21.6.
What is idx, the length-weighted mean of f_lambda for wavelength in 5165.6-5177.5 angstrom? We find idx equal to 16.2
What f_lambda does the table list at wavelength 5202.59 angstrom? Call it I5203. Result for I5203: 27.24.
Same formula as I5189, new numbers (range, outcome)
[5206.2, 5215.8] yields 25.7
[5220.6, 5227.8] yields 30.5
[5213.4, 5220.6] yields 33.3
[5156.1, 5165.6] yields 26.1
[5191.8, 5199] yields 28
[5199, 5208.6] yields 23.5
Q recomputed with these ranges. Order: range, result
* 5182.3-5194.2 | 22.1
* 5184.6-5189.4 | 23.9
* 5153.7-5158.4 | 25.8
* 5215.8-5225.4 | 33.6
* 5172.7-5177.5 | 17.6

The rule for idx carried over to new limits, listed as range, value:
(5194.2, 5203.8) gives 29.4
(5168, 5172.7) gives 16.2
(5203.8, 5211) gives 18.6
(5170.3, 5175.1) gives 13.6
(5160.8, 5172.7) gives 19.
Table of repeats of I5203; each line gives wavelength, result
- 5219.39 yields 35.3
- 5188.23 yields 27.04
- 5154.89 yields 23.53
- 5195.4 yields 27.93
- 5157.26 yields 28.07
